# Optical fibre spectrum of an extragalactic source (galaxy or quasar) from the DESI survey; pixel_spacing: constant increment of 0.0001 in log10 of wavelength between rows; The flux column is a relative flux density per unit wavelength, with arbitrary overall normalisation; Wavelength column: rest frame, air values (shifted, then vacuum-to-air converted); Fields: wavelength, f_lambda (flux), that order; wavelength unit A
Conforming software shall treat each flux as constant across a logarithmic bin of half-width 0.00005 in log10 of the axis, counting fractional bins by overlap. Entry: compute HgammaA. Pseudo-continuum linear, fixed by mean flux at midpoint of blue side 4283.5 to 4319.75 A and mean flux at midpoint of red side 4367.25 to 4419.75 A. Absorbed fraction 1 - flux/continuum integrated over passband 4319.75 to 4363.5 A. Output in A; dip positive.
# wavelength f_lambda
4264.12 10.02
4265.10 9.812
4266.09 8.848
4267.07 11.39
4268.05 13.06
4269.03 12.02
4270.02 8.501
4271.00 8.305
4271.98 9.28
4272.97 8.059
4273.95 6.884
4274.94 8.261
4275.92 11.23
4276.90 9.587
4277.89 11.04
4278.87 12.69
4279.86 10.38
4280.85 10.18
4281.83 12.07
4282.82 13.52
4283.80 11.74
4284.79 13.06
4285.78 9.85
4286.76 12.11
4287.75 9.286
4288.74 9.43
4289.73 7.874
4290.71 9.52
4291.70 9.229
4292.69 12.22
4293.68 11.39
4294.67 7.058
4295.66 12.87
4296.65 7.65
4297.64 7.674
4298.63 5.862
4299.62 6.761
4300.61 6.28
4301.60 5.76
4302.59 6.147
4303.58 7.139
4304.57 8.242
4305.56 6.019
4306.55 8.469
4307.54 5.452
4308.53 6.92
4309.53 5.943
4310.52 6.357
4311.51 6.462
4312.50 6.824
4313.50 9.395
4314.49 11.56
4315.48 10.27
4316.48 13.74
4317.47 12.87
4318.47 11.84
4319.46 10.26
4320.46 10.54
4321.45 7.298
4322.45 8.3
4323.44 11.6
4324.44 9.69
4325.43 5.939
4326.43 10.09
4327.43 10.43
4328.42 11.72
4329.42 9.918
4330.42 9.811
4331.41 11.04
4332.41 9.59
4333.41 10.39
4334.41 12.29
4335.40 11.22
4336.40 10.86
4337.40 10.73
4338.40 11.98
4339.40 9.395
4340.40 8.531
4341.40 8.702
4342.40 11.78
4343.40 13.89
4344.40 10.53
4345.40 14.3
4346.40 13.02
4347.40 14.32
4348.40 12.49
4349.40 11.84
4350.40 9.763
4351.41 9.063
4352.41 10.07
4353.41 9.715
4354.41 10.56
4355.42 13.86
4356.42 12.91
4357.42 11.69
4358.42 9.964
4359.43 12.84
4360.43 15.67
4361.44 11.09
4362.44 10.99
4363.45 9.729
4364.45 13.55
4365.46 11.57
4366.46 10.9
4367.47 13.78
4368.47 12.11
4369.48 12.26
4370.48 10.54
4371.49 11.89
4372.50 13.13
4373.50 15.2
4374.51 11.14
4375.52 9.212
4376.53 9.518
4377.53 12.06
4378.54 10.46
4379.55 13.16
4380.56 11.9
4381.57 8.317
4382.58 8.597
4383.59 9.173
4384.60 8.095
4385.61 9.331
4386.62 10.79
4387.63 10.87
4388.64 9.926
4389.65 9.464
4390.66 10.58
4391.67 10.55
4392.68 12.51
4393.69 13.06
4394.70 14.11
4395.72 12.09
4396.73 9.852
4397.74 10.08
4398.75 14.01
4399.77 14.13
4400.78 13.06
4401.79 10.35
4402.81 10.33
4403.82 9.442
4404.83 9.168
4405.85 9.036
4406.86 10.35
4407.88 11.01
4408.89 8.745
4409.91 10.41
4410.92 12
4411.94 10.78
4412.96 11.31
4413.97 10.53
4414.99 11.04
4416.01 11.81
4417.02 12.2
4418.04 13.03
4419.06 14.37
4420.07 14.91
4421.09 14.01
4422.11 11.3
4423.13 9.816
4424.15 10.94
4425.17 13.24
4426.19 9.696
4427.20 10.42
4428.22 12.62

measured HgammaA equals -4.56 A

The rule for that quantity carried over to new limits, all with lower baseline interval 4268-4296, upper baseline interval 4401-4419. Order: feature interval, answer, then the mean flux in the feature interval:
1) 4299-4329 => 5.28 A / 8.61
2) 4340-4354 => -0.98 A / 11.3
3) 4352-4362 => -1.17 A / 11.9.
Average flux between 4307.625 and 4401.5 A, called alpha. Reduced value 10.9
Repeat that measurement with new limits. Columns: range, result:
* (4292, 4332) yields 8.85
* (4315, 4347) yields 10.7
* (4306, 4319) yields 8.93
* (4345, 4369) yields 11.9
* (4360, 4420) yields 11.3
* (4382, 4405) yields 10.9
